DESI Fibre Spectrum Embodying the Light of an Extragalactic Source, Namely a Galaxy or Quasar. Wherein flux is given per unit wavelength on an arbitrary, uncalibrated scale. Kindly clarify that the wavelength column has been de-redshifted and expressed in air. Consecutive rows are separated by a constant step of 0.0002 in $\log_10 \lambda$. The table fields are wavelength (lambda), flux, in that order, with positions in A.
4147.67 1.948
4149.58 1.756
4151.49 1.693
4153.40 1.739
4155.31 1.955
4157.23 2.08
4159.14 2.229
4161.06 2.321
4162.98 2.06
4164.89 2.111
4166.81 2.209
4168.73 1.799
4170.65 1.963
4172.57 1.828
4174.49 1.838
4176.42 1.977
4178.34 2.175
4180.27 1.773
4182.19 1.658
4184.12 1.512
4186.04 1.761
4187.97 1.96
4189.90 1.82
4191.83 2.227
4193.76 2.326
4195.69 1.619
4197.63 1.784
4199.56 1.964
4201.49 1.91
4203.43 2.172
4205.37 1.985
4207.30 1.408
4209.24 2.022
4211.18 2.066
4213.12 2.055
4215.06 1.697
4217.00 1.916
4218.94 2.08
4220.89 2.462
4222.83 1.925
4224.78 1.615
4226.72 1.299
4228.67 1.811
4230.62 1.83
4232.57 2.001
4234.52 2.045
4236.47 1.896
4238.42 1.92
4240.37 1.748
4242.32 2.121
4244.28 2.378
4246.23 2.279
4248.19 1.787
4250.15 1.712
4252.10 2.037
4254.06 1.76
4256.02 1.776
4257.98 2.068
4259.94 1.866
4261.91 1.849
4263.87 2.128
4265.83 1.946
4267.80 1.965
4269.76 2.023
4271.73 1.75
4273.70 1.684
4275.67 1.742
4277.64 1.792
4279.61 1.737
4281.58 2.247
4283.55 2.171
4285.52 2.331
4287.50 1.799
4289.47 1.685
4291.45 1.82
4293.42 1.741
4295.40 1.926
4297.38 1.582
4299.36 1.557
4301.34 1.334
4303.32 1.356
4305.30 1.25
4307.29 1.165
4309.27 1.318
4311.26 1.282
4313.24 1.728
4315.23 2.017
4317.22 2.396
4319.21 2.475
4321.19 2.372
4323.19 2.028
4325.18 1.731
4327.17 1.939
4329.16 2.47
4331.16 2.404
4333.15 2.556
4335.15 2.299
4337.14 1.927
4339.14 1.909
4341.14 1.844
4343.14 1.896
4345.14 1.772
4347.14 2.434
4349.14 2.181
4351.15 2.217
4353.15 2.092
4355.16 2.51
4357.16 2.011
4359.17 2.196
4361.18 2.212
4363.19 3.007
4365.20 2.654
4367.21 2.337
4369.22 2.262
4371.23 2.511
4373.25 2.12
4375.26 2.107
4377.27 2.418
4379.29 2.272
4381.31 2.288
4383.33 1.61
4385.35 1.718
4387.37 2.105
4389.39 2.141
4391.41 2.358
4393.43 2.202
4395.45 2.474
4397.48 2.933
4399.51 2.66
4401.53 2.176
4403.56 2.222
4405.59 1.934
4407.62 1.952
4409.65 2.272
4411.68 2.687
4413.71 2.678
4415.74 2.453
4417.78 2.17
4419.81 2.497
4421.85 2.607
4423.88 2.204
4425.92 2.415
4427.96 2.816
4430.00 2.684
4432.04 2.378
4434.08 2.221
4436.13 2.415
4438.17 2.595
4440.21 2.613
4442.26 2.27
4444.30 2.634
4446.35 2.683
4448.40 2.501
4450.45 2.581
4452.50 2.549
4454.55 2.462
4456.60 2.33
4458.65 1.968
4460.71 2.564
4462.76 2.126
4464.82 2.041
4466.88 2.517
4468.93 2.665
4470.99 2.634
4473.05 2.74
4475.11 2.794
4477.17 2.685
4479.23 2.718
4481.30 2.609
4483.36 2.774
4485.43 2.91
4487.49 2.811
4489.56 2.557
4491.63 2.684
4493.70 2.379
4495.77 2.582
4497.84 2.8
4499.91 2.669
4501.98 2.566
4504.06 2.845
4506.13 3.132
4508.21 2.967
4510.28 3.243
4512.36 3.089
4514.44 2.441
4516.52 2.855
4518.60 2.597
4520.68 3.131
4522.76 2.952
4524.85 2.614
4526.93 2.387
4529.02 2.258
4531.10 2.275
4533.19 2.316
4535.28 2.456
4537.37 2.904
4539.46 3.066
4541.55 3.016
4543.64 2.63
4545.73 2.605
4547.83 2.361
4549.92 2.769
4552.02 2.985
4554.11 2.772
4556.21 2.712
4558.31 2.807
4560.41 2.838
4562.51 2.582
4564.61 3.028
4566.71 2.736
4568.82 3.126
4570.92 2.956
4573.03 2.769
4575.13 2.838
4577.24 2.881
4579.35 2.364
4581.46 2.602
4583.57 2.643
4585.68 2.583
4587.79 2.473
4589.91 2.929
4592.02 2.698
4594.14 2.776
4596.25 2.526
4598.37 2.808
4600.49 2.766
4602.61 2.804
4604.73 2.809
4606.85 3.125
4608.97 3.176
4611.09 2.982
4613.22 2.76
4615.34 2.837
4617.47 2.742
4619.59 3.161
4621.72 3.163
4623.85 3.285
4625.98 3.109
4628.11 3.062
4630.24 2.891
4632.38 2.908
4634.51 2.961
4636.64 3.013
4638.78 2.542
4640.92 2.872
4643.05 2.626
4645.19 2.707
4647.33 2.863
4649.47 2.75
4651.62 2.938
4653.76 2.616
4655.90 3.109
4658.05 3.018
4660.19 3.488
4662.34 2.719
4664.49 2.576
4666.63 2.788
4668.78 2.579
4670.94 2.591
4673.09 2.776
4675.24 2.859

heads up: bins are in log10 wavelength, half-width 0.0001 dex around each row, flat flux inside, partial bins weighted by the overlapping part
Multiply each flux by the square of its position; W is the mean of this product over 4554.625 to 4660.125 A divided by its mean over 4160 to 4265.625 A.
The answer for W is 1.76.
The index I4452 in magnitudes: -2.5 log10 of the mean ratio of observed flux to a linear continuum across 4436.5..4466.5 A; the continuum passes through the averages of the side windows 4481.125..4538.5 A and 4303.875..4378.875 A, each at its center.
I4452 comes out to 0.03 mag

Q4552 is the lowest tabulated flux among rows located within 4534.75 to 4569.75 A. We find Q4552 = 2.361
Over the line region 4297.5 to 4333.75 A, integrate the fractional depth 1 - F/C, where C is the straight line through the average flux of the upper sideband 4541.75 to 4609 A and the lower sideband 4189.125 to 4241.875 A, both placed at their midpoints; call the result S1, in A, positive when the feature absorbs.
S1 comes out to 5.3 A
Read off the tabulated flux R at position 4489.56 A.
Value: 2.557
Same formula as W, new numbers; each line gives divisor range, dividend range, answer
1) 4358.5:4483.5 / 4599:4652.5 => 1.32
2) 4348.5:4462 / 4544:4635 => 1.30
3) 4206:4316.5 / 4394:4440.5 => 1.43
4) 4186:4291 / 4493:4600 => 1.63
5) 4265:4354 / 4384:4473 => 1.33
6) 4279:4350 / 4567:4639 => 1.70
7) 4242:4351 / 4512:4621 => 1.62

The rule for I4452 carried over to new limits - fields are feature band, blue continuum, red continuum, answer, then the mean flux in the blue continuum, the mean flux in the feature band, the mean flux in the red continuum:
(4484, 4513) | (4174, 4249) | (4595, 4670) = -0.088 mag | 1.92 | 2.8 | 2.89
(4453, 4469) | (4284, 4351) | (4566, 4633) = 0.029 mag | 1.9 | 2.32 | 2.85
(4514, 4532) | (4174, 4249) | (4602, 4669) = 0.011 mag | 1.92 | 2.62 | 2.91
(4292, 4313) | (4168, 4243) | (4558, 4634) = 0.404 mag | 1.9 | 1.47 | 2.85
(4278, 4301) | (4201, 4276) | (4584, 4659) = 0.104 mag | 1.92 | 1.86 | 2.87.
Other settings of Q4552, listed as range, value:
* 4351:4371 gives 2.011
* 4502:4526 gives 2.441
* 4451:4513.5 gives 1.968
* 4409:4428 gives 2.17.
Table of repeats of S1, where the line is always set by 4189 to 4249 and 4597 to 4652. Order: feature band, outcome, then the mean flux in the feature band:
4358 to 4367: -0.8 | 2.49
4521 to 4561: 0.5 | 2.68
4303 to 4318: 4.2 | 1.56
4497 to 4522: -2.2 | 2.86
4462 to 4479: 0.0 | 2.54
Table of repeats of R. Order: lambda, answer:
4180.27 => 1.773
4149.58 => 1.756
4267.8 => 1.965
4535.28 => 2.456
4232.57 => 2.001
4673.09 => 2.776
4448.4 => 2.501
